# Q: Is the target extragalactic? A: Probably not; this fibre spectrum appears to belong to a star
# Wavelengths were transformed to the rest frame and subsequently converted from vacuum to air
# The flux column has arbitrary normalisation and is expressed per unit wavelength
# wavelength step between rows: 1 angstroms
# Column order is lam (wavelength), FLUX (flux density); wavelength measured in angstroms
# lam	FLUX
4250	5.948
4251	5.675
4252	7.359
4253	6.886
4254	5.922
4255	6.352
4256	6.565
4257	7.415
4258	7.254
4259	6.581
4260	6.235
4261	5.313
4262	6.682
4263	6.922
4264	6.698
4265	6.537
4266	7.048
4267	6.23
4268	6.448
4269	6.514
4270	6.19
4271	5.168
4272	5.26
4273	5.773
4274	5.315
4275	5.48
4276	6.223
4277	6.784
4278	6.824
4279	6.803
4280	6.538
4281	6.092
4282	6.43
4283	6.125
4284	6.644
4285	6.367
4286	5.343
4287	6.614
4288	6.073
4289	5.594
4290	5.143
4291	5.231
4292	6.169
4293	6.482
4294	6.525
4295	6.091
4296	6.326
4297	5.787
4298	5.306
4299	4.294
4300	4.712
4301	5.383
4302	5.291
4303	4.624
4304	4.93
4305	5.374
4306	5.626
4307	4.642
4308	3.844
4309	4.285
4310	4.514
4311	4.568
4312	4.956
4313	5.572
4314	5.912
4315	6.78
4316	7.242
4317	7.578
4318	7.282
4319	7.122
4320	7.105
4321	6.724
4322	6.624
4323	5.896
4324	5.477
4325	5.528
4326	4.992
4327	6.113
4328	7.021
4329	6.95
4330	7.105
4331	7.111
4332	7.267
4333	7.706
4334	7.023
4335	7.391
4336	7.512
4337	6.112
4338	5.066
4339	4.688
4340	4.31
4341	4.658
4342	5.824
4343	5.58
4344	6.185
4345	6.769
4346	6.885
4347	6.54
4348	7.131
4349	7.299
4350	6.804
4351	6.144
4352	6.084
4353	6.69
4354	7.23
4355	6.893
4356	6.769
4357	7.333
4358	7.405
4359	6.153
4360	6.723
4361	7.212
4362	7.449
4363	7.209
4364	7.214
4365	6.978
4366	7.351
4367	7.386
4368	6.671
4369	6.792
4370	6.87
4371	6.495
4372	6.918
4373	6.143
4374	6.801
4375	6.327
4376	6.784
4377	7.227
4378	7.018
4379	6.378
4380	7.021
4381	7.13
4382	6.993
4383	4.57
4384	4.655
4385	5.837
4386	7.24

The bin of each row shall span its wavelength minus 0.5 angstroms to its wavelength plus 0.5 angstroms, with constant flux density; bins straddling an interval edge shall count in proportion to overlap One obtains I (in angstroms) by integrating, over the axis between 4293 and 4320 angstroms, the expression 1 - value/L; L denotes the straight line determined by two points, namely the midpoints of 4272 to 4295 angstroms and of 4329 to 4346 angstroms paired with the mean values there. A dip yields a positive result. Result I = 2.5 angstroms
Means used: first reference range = 6.1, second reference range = 6.31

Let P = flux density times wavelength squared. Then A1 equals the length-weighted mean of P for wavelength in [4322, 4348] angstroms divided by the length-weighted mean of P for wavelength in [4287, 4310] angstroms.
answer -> 1.2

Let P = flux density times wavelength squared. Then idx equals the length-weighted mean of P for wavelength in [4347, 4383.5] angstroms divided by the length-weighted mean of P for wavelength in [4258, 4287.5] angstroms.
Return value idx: 1.1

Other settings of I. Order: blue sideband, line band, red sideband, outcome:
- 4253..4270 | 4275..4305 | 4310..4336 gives 3.0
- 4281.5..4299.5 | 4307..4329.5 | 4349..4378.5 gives 1.1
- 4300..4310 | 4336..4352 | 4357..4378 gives 0.3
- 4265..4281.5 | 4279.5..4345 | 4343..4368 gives 5.8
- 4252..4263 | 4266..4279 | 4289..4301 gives 0.2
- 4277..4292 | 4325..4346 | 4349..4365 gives 1.3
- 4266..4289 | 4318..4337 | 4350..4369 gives -0.2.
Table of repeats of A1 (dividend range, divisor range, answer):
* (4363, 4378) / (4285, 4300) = 1.24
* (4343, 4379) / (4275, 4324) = 1.20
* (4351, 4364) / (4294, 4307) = 1.33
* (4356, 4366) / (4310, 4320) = 1.15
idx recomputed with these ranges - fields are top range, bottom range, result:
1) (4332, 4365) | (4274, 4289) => 1.09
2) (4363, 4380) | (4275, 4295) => 1.15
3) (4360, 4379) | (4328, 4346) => 1.11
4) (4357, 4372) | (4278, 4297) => 1.18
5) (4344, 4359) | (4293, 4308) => 1.31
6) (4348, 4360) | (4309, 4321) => 1.12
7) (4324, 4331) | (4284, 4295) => 1.07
